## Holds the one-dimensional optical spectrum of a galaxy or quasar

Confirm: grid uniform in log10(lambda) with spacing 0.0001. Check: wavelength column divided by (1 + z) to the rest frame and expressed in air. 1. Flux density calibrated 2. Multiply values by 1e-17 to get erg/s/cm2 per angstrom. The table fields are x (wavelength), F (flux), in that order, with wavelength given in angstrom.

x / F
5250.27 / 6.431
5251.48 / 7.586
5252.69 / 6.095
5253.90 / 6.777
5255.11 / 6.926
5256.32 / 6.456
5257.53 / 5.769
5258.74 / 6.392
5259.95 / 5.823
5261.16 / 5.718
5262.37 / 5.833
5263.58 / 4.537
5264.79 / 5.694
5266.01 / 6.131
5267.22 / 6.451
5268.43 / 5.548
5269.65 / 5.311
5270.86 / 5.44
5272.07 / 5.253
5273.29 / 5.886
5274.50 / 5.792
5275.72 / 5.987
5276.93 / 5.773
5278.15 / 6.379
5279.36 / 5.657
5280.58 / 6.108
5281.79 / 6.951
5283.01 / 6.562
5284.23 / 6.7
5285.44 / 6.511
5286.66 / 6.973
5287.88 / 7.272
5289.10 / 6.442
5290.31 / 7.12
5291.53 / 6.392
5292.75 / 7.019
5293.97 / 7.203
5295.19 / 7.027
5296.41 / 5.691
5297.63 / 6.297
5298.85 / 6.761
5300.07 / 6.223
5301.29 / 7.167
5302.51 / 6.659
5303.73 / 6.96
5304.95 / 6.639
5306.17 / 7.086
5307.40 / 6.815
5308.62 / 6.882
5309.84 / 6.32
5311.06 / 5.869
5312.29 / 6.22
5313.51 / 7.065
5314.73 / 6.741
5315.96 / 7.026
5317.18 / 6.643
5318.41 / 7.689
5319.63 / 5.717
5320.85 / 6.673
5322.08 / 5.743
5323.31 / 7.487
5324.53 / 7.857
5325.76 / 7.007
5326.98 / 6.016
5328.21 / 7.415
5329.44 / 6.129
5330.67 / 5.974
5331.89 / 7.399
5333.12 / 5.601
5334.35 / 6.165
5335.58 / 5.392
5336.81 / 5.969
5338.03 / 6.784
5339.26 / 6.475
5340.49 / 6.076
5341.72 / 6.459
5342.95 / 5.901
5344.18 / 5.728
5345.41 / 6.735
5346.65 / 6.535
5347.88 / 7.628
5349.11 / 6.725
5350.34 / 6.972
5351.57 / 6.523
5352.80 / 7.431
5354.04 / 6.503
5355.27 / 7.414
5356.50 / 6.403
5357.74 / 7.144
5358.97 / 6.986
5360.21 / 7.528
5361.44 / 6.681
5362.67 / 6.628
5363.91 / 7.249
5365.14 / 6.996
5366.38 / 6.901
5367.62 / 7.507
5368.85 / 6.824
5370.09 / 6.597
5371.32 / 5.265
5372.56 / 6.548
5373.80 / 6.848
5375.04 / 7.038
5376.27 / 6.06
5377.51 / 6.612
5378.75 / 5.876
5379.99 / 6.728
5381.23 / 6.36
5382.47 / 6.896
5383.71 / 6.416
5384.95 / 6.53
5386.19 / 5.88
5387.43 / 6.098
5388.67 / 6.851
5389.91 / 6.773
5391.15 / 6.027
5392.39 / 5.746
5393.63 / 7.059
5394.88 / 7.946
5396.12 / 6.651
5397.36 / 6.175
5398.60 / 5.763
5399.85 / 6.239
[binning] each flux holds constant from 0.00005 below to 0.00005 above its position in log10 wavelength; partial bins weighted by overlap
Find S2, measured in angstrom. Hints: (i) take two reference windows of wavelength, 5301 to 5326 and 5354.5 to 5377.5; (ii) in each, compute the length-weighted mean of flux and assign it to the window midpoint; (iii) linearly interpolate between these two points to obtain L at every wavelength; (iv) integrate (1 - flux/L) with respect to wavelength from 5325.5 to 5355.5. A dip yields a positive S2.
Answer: 1.3 angstrom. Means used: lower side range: 6.77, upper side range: 6.81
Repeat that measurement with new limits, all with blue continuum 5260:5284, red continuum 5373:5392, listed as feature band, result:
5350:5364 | -1.4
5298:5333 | -3.5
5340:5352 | -0.5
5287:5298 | -1.4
